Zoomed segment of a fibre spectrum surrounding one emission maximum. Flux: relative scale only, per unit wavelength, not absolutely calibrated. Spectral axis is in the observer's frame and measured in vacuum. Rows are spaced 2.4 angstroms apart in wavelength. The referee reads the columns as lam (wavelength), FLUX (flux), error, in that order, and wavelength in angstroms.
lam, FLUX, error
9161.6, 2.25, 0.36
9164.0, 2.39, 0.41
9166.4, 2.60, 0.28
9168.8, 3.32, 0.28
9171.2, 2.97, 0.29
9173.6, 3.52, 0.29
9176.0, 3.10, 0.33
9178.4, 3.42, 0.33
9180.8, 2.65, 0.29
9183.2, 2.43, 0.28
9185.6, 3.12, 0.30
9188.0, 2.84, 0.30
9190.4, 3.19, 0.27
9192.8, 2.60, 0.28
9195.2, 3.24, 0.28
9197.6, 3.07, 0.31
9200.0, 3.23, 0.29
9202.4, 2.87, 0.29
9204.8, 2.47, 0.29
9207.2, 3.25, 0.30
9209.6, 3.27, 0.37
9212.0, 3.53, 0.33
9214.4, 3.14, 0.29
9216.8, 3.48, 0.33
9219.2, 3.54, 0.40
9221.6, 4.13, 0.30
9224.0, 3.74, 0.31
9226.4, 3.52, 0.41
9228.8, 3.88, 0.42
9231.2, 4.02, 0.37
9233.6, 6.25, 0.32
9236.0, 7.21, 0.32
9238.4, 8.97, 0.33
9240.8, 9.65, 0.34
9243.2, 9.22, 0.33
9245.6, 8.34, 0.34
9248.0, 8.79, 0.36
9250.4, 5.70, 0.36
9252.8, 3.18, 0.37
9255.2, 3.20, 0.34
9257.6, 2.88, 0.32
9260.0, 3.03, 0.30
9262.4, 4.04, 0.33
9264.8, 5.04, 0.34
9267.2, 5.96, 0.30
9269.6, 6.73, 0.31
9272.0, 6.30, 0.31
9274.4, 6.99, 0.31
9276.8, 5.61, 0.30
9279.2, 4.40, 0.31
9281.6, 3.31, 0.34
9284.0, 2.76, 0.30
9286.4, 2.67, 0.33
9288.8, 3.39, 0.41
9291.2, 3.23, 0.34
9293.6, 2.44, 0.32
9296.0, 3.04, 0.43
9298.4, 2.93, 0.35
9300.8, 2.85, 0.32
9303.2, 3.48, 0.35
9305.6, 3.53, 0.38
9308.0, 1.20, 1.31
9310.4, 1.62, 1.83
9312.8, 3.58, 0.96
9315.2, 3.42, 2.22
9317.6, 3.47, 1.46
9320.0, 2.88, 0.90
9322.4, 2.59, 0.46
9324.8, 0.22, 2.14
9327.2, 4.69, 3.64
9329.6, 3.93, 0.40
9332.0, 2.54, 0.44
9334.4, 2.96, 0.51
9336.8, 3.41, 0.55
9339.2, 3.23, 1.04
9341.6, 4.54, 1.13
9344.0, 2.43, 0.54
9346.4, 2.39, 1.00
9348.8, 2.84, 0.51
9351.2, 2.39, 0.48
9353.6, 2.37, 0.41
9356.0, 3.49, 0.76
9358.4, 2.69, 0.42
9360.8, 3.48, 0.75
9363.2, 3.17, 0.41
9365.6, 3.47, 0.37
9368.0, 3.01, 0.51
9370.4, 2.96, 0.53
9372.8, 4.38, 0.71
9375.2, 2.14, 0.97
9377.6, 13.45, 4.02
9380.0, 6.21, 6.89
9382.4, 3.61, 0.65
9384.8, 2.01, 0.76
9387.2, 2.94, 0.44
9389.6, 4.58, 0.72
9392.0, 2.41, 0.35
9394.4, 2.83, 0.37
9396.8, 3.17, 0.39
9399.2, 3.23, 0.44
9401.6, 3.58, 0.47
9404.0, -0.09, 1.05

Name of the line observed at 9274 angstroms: [N II]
